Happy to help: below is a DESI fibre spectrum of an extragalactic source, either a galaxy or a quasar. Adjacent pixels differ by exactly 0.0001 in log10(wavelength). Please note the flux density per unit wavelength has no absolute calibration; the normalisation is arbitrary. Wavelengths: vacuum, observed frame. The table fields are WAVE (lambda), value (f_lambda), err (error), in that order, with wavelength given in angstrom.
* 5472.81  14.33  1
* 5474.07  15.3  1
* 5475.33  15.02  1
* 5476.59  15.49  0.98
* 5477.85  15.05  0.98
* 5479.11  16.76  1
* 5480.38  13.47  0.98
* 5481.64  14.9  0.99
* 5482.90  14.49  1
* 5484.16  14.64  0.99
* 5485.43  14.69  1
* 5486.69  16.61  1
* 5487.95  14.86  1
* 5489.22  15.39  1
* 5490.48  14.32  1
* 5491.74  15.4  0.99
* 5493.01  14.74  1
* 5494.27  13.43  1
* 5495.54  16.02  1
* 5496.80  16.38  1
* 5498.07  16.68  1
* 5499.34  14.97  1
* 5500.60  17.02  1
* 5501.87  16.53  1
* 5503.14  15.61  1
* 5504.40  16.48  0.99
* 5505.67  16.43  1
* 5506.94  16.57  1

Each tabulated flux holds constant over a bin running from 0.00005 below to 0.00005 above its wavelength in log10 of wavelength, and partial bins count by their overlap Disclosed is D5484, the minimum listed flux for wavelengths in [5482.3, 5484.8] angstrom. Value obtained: 14.49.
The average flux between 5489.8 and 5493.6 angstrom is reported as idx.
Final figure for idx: 14.8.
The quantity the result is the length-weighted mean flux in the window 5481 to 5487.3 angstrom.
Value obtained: 15.1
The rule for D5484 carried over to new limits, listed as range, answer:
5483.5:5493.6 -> 14.32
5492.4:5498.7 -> 13.43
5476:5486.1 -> 13.47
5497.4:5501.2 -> 14.97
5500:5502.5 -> 16.53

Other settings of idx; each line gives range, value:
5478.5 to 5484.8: 14.8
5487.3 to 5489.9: 15.1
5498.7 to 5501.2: 16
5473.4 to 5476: 15.2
